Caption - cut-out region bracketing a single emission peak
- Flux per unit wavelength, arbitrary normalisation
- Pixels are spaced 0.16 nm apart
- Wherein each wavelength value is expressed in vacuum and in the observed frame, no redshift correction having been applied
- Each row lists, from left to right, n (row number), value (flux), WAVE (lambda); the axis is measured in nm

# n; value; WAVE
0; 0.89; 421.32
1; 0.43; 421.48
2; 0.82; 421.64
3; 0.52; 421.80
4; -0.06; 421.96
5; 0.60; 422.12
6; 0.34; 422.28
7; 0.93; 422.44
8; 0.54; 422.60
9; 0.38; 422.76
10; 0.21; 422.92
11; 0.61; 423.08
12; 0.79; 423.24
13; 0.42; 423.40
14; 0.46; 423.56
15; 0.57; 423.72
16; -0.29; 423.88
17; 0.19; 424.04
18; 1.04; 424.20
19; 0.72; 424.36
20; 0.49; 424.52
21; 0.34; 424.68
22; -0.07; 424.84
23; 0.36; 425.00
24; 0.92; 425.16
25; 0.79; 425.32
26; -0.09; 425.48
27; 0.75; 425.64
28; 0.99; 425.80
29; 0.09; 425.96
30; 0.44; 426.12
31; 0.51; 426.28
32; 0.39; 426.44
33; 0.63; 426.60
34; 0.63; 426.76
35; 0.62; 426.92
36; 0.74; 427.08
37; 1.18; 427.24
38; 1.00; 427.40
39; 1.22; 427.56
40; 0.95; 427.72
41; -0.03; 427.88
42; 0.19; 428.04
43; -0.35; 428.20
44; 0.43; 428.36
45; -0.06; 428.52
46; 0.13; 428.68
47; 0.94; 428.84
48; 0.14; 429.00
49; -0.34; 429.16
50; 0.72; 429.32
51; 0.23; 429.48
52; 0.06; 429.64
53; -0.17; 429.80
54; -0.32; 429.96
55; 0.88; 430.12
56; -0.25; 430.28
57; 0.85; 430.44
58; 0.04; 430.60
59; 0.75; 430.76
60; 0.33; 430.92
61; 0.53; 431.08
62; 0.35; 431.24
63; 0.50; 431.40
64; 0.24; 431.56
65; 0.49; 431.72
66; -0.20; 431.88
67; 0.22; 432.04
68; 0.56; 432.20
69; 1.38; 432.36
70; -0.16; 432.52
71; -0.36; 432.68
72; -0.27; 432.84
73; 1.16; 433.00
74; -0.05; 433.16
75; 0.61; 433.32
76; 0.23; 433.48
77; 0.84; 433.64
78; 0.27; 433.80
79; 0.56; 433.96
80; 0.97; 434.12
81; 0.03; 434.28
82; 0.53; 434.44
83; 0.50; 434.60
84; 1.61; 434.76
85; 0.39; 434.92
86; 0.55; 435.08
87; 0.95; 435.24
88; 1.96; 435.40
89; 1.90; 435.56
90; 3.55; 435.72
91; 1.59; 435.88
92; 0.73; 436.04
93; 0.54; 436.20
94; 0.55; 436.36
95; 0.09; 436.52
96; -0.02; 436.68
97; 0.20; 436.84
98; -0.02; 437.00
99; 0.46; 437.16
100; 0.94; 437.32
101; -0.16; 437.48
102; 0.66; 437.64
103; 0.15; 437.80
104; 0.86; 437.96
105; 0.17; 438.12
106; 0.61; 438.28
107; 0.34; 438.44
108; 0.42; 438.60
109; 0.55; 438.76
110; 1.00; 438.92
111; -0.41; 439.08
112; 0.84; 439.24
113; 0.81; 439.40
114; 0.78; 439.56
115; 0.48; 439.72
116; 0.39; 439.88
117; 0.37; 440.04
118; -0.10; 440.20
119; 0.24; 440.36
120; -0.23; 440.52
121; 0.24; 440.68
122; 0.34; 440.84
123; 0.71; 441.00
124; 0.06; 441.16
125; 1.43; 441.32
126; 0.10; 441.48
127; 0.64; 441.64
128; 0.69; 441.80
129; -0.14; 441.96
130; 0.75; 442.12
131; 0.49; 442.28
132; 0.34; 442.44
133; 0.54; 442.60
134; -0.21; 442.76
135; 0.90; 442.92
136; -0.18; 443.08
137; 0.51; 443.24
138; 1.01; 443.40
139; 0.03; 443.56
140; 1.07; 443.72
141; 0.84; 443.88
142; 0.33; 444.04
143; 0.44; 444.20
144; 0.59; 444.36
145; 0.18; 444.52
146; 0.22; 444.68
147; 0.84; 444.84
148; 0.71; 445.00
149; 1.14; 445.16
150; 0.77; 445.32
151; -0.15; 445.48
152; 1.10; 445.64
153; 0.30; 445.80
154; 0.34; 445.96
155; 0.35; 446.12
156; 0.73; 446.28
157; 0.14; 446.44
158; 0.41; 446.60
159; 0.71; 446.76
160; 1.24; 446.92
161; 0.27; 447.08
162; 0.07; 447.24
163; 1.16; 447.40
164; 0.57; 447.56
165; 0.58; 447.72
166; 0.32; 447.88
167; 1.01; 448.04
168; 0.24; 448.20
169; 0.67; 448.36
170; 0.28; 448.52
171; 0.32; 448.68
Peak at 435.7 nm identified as [O II]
